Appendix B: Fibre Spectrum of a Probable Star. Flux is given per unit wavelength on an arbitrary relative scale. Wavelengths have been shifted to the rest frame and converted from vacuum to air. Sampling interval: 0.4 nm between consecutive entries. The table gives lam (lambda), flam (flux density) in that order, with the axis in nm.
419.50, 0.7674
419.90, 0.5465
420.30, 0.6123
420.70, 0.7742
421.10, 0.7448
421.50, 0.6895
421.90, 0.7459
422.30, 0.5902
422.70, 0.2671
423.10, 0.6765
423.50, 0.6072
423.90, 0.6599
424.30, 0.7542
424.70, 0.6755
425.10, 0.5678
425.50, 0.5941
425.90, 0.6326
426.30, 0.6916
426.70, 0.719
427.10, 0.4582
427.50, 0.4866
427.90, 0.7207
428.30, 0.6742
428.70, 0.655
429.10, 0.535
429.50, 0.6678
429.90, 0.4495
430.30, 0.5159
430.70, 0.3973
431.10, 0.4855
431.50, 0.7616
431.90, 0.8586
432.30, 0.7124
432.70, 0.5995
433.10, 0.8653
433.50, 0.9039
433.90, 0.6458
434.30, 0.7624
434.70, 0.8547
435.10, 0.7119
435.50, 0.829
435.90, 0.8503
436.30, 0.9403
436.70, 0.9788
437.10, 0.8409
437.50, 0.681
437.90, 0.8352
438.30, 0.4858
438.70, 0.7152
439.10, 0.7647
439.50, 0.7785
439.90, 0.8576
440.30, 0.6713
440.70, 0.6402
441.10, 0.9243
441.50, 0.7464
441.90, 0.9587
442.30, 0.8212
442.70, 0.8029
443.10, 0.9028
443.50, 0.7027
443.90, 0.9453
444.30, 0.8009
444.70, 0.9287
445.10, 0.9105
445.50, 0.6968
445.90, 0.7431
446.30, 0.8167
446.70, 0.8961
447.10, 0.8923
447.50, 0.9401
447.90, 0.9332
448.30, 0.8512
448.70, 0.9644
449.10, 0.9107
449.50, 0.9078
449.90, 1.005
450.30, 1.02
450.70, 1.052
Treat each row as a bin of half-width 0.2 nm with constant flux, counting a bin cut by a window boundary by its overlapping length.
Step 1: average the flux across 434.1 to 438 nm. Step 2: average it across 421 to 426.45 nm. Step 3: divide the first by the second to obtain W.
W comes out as 1.3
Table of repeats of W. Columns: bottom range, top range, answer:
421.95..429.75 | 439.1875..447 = 1.33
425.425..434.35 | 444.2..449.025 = 1.35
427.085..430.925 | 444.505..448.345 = 1.54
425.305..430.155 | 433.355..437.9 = 1.35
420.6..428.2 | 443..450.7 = 1.40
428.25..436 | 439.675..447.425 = 1.21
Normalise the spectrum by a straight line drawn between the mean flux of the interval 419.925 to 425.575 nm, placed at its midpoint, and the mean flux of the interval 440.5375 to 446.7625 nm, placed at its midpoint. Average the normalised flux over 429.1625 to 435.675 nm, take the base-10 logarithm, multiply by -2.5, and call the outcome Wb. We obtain 0.07 mag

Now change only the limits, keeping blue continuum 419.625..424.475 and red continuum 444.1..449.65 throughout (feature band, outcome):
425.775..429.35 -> 0.12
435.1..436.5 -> -0.11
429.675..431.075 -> 0.48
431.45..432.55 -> -0.06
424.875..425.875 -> 0.14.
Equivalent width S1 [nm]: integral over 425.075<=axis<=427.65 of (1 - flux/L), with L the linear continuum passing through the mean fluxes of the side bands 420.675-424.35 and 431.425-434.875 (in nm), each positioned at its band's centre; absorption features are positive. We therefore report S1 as 0.34 nm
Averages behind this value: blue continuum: 0.641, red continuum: 0.774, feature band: 0.597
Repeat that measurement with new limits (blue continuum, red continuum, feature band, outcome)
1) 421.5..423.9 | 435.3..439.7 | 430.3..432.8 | 0.30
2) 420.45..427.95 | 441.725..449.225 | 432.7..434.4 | -0.09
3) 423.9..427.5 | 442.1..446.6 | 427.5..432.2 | 0.46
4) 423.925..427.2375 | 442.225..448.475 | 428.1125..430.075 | 0.23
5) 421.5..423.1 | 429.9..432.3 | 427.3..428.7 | -0.10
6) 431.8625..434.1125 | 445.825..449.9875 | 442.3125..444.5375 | 0.06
